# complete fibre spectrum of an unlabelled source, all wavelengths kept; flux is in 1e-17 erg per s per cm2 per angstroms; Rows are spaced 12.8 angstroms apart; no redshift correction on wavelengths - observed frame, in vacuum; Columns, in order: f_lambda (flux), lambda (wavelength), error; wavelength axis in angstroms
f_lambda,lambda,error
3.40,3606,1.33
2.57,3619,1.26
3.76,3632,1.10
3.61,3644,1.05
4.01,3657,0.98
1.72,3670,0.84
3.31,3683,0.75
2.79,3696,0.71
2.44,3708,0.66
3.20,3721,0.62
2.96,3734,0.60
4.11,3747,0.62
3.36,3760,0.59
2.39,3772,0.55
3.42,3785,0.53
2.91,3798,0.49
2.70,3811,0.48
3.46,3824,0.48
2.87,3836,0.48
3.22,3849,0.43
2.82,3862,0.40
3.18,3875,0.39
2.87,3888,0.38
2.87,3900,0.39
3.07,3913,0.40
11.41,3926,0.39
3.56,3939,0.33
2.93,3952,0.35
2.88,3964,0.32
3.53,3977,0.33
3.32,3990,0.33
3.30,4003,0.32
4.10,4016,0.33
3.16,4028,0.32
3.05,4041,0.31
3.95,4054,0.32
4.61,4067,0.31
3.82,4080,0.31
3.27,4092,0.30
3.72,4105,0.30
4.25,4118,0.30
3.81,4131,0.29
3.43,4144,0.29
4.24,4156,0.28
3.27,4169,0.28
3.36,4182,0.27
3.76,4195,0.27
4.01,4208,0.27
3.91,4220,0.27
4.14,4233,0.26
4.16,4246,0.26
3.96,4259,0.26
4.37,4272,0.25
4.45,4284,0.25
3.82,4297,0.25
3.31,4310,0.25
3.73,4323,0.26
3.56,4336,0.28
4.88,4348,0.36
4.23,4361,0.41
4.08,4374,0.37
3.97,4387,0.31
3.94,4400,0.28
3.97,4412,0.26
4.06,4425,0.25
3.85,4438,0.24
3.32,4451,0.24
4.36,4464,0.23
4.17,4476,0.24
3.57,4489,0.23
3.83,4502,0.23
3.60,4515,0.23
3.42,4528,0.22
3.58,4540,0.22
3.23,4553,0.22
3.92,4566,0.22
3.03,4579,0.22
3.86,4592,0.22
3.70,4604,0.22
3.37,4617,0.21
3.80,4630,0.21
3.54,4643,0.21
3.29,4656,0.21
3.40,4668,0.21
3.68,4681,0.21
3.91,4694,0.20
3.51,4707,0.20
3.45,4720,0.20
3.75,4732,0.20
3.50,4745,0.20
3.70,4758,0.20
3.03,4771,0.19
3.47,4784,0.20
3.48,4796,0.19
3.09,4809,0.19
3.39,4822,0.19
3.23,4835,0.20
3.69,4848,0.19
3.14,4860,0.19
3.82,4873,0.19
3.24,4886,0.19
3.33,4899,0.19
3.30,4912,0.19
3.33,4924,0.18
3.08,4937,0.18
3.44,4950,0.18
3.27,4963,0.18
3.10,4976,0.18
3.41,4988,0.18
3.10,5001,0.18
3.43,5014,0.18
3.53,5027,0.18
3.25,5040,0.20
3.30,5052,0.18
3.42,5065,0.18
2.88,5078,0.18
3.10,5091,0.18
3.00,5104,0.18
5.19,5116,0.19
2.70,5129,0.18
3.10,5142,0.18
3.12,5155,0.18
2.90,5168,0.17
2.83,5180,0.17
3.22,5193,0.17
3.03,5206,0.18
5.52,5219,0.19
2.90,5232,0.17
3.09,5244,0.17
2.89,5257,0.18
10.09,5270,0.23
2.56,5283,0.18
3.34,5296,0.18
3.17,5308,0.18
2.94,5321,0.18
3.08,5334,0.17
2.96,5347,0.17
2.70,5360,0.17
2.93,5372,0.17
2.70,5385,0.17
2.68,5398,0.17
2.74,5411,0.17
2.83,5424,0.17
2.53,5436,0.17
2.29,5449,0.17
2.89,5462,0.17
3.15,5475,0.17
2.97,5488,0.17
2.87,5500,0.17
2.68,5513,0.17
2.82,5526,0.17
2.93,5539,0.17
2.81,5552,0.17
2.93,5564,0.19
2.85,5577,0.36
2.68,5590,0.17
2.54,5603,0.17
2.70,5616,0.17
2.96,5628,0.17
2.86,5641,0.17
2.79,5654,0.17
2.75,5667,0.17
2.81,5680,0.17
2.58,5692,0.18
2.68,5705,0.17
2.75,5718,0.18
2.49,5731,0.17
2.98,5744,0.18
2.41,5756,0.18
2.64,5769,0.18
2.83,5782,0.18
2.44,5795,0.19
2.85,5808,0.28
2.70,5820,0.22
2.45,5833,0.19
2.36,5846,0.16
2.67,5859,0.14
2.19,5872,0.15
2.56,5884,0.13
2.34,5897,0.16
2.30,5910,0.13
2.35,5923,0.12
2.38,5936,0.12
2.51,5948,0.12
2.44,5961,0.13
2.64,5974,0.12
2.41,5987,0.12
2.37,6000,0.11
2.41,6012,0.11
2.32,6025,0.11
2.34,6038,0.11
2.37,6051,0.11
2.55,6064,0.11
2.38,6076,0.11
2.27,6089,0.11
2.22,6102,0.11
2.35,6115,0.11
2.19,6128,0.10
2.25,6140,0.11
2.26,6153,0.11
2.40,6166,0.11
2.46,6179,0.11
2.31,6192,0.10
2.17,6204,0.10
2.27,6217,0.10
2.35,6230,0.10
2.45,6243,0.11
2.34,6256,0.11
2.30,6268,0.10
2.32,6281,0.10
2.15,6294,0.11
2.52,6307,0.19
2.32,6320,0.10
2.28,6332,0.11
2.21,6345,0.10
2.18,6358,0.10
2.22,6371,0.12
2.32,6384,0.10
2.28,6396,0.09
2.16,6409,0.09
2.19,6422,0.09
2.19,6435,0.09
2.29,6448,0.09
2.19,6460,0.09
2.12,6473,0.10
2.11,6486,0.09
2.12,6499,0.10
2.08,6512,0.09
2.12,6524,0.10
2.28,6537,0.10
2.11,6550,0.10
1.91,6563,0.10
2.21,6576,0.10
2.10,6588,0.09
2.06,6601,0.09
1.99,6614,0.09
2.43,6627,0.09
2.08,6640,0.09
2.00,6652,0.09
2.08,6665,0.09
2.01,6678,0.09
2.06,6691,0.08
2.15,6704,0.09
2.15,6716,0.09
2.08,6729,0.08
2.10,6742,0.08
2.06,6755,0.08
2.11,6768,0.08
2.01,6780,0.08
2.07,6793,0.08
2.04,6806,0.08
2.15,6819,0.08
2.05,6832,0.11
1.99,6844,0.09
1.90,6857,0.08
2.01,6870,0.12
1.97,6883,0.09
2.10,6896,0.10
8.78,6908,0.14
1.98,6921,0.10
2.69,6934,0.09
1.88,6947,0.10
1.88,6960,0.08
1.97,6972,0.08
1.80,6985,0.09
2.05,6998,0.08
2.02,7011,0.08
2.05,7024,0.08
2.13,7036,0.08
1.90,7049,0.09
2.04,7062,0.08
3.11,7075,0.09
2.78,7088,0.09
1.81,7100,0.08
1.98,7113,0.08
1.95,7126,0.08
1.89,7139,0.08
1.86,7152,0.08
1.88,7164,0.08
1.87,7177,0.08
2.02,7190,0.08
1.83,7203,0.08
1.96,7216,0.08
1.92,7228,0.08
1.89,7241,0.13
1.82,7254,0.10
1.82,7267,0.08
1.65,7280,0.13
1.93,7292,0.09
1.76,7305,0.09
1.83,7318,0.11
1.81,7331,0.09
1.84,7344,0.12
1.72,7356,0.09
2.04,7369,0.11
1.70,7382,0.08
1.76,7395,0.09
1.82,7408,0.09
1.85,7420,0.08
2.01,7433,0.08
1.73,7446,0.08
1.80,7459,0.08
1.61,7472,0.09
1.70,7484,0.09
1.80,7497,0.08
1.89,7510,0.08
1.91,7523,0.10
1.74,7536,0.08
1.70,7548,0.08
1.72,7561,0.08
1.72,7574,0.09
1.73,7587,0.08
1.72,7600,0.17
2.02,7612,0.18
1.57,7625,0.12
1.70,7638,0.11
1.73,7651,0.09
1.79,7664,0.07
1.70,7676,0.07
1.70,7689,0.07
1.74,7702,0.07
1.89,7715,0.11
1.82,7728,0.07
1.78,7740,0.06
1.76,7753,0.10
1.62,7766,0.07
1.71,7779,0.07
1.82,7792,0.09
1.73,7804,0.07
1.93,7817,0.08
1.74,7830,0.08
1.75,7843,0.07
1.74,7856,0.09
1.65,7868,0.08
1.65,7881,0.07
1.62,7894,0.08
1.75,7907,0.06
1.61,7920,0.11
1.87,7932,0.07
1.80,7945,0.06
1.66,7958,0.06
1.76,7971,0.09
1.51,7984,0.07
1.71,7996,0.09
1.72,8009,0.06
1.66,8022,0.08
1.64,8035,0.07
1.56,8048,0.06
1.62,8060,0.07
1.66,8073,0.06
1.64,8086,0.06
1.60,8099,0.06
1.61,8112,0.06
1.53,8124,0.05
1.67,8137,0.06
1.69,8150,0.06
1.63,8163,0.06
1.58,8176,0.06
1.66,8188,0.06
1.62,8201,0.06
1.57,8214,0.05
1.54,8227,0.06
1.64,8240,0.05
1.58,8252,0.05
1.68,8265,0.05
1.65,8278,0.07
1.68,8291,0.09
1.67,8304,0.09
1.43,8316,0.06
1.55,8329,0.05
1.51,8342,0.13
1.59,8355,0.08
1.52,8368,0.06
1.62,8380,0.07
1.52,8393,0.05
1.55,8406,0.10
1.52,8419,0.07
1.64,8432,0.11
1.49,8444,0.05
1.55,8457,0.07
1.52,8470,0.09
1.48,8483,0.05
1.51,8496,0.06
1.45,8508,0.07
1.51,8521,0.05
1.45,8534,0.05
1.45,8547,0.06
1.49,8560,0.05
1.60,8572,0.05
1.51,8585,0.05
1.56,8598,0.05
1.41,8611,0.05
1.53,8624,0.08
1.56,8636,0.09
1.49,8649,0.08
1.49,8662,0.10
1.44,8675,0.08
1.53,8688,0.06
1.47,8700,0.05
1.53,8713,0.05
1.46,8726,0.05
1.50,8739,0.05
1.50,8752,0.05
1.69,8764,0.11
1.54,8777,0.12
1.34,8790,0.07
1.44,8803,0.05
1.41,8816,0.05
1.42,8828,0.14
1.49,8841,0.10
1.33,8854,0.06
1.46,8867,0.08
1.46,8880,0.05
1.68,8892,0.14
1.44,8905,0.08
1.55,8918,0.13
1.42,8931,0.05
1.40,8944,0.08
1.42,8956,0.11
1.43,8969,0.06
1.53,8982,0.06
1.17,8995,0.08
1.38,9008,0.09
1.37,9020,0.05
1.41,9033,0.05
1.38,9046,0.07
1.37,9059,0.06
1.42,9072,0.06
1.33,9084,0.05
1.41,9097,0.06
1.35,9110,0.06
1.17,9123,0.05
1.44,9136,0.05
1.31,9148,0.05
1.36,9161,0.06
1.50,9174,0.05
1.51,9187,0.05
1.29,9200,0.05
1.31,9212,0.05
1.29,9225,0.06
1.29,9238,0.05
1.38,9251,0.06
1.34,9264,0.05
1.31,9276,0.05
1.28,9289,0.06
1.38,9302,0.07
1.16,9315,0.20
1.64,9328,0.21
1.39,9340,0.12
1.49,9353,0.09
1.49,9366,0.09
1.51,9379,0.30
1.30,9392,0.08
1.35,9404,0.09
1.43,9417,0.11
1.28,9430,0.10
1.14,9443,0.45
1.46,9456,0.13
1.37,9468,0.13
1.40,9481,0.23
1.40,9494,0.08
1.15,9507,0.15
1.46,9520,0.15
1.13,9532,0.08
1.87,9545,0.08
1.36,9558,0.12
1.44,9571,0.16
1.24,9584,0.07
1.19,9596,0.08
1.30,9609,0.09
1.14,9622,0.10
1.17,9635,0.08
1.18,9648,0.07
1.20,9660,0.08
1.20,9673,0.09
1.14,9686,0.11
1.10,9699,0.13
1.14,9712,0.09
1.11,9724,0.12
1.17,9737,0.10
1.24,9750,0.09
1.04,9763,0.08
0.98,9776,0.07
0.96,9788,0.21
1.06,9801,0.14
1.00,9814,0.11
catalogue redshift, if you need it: 0.05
